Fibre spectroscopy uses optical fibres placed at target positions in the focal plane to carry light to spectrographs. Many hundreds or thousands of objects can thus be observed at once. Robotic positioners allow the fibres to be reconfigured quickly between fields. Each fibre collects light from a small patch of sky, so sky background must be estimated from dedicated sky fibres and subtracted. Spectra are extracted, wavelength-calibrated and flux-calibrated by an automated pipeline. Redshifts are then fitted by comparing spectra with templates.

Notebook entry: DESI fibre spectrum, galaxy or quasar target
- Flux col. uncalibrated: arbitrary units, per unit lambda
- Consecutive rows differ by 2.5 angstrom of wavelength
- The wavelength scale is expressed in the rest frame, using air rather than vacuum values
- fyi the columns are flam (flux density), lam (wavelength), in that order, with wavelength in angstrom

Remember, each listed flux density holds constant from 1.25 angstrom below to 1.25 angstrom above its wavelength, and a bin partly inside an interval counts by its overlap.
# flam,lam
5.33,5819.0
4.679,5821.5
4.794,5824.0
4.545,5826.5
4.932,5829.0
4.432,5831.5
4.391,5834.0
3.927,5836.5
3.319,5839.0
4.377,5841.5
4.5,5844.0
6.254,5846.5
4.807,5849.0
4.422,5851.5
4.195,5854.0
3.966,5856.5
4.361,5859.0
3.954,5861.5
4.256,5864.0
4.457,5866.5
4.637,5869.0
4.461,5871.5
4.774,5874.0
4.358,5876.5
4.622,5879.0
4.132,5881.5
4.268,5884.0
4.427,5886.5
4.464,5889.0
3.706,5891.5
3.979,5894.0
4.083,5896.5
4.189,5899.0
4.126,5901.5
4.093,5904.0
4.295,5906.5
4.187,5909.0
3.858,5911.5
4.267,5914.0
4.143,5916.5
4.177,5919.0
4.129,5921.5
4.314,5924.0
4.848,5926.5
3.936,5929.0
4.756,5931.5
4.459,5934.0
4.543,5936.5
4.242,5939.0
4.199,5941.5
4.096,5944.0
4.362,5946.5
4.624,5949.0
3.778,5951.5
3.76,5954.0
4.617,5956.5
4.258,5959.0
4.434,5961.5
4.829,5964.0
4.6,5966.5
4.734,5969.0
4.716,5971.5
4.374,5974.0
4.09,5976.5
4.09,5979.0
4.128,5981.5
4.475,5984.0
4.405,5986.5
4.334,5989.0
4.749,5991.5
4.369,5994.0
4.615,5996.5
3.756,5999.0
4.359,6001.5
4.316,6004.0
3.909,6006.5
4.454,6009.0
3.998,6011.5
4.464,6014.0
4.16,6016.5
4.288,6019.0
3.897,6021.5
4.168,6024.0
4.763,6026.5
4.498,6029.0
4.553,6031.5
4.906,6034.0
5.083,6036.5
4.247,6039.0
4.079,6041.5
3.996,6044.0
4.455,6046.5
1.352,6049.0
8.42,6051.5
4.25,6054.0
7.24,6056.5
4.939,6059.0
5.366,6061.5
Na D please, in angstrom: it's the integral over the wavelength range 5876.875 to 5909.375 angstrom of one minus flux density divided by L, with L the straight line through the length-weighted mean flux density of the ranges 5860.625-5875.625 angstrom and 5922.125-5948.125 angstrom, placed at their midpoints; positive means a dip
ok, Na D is 1.5 angstrom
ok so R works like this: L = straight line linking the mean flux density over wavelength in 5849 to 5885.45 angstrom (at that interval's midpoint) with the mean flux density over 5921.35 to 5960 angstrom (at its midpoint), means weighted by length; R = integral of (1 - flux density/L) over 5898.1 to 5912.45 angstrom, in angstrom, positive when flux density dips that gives 0.7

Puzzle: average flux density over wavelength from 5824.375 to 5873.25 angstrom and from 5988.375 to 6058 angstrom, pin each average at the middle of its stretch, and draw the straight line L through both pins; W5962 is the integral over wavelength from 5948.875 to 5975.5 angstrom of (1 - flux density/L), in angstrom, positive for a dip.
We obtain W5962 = 0.33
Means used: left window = 4.44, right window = 4.49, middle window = 4.42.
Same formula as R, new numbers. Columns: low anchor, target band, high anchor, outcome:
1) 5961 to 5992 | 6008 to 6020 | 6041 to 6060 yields 1.02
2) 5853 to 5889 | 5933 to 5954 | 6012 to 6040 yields 0.68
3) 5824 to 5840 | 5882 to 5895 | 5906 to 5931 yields 0.27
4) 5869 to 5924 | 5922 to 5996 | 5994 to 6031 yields -2.23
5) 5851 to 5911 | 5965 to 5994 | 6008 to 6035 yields -0.60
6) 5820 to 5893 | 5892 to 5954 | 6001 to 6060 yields 3.45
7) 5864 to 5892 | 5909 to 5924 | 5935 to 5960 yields 0.63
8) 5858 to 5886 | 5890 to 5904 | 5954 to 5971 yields 1.25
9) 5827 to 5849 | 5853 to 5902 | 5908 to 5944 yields 1.64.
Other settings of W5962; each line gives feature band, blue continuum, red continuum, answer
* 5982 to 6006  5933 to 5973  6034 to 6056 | 0.7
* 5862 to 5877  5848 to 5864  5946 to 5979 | -0.6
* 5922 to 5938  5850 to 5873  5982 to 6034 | -0.5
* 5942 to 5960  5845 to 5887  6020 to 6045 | 1.0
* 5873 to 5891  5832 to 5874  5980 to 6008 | -0.1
